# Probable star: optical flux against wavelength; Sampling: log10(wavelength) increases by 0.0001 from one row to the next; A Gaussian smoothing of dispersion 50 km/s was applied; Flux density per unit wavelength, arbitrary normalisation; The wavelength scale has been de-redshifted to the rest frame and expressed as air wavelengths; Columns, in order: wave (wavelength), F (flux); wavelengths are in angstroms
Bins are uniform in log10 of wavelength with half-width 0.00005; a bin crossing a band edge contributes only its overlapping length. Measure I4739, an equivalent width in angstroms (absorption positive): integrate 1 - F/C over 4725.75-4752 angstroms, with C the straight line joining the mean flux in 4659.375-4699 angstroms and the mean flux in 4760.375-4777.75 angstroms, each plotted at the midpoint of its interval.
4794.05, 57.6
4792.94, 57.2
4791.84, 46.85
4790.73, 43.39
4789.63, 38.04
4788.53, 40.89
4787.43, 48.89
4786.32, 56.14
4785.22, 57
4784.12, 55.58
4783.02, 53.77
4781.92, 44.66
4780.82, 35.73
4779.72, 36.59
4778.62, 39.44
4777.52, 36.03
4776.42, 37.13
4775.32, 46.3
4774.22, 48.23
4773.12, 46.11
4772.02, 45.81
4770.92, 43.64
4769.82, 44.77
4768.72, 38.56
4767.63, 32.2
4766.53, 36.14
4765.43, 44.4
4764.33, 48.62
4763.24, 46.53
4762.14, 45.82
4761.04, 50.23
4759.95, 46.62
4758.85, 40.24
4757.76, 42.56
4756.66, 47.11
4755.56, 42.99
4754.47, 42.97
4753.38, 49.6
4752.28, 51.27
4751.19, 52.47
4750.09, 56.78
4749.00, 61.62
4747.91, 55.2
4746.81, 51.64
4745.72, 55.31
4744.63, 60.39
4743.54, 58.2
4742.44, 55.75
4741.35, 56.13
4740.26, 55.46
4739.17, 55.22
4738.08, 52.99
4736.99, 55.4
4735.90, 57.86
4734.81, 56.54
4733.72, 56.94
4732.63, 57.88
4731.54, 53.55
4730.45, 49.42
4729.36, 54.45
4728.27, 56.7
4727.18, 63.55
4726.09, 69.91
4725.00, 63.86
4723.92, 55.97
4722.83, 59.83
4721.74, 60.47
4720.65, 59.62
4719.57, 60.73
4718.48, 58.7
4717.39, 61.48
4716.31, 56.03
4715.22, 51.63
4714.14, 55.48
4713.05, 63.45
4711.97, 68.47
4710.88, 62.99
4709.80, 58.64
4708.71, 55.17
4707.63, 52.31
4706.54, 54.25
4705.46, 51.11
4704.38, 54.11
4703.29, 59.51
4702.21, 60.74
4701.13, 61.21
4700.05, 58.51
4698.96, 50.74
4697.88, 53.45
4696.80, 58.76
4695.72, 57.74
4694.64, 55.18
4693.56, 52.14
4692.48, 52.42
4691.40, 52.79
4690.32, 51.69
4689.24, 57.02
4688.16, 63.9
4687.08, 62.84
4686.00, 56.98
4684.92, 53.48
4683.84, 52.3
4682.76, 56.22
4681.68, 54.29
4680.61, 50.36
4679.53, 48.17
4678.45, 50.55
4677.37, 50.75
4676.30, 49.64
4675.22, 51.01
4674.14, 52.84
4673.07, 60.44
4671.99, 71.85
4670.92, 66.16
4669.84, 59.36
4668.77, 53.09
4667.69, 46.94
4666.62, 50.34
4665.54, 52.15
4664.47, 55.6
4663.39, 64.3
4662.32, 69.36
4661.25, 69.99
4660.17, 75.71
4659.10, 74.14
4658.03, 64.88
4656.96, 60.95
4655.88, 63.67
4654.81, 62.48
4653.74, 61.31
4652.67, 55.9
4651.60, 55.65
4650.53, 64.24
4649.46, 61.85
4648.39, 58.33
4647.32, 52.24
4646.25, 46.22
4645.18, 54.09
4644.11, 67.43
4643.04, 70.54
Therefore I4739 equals -4.8 angstroms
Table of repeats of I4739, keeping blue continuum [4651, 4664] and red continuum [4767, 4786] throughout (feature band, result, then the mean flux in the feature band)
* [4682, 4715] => 0.4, 56.7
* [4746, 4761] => -0.5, 49.5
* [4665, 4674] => 0.8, 57.4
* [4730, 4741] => -0.9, 55.2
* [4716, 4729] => -1.8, 60.6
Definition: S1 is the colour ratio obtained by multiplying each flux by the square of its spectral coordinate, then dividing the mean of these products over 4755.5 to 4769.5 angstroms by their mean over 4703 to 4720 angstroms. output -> 0.8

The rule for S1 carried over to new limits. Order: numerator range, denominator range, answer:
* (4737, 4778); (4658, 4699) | 0.87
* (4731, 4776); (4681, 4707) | 0.91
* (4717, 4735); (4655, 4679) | 1.01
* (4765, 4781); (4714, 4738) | 0.72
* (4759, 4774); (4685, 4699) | 0.81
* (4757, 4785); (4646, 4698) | 0.79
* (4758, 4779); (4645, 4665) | 0.73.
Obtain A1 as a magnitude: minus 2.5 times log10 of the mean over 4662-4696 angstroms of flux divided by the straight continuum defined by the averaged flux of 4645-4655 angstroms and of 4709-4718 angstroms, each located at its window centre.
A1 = 0.05 mag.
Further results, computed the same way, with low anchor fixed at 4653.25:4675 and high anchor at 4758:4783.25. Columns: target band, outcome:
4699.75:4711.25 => -0.053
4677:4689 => 0.070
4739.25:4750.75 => -0.193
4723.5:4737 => -0.162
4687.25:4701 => 0.011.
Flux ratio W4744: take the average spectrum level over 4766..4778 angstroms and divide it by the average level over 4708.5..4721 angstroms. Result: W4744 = 0.70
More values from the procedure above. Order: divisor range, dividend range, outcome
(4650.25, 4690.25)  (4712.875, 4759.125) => 0.95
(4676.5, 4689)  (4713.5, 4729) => 1.09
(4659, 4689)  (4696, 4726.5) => 1.01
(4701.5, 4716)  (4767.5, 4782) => 0.72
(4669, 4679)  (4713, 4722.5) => 1.03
